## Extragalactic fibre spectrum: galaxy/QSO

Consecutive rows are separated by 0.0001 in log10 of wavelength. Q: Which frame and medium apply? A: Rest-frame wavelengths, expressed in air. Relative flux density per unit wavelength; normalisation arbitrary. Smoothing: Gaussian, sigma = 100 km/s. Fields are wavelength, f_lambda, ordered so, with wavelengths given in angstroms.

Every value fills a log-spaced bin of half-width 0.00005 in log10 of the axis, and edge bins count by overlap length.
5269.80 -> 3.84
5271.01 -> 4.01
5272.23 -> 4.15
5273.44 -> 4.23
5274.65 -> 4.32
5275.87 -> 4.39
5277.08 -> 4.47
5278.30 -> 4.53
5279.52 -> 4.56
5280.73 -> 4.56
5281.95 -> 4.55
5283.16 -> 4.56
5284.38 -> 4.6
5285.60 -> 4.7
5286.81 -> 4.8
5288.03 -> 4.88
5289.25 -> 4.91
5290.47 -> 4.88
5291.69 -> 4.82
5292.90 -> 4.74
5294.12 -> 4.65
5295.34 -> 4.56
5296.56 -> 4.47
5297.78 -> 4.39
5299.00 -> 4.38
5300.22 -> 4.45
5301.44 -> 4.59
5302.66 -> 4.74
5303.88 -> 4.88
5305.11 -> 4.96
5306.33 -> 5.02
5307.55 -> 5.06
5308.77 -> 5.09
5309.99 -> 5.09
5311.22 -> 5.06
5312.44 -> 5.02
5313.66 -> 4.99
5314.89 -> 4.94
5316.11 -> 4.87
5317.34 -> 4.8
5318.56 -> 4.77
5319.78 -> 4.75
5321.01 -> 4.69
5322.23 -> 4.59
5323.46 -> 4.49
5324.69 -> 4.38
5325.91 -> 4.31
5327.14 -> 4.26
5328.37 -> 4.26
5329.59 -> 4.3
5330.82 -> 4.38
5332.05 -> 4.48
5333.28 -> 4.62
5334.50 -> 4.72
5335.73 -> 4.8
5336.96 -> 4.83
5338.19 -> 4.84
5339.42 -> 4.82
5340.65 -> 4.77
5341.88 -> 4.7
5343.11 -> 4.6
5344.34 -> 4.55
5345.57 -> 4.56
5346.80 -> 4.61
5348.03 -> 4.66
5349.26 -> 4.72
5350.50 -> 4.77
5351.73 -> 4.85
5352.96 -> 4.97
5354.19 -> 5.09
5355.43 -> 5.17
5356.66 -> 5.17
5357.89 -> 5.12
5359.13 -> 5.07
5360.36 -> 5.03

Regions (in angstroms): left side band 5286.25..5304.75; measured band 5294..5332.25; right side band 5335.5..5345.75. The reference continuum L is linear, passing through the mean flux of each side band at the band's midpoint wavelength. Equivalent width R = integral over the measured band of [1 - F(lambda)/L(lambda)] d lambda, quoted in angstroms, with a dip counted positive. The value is 0.1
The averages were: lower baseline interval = 4.68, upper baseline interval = 4.72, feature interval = 4.68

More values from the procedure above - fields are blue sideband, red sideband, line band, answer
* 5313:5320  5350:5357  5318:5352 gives 2.2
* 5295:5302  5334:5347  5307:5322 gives -1.2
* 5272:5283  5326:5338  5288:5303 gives -0.6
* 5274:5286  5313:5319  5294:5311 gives 0.0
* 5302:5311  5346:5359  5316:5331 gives 1.3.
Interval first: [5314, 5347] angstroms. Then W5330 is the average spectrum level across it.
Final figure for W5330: 4.62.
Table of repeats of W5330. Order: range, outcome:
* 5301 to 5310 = 4.93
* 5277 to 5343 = 4.69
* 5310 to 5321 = 4.9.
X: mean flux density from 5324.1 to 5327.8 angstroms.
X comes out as 4.31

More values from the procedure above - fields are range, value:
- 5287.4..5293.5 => 4.85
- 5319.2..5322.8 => 4.68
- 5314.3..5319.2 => 4.85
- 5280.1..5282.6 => 4.57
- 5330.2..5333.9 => 4.5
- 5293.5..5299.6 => 4.49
